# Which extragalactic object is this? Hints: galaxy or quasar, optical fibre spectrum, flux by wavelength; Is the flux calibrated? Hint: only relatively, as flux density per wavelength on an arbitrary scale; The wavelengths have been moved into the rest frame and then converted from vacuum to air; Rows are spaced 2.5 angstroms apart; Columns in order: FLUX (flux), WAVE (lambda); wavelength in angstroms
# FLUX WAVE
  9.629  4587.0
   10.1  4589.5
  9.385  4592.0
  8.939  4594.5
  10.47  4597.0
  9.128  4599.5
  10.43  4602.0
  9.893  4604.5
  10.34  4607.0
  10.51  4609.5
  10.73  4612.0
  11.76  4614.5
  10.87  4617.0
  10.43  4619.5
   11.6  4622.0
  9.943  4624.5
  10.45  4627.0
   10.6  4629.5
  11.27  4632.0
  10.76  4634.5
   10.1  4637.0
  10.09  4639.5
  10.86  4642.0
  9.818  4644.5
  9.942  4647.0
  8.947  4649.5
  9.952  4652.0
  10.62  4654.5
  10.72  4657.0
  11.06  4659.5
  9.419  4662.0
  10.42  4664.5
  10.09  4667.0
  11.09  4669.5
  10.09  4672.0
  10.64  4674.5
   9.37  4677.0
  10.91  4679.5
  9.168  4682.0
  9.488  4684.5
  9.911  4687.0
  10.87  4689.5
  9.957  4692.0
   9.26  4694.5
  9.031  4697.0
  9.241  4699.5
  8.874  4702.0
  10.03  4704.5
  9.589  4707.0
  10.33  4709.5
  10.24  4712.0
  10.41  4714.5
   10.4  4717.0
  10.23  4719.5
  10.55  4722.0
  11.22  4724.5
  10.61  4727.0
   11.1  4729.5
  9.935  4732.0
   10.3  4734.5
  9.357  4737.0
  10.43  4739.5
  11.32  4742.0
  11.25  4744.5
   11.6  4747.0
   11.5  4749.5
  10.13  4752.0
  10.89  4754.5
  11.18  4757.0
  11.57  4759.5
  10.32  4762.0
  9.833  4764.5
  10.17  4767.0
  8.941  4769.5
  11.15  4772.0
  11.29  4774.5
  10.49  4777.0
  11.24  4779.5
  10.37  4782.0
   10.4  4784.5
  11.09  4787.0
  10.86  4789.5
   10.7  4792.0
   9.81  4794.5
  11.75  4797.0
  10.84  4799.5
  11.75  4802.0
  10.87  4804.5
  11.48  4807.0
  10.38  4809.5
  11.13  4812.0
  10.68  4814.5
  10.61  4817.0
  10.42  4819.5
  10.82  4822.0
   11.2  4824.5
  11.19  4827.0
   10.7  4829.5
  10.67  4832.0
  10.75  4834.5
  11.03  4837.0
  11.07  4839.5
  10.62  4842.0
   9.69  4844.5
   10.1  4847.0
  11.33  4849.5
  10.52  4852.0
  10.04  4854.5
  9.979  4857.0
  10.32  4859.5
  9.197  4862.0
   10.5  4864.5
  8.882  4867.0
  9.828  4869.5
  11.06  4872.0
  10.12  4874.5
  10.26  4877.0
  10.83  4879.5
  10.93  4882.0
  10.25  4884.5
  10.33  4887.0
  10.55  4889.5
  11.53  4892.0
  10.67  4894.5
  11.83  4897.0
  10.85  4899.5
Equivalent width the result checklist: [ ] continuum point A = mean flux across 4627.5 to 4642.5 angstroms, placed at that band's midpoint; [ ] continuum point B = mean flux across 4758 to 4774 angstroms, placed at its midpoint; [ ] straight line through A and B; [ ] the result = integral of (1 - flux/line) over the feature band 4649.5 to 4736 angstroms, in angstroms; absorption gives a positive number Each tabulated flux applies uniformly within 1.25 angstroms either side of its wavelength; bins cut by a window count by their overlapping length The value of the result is 3.06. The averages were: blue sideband 10.6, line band 10.1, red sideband 10.4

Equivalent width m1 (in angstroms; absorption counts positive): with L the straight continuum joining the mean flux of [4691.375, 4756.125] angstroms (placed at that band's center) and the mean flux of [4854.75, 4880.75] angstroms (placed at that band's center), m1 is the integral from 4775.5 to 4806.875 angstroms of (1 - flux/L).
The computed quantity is -2.05 angstroms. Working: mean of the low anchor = 10.3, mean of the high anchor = 10.1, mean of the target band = 10.9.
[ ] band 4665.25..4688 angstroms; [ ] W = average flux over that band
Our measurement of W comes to 10.1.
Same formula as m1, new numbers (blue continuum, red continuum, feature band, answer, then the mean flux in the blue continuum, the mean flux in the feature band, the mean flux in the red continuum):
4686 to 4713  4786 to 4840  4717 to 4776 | -2.4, 9.75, 10.6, 10.9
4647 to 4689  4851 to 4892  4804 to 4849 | -2.3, 10.1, 10.8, 10.3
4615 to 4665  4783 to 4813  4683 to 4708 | 2.3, 10.4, 9.62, 10.9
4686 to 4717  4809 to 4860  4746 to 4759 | -1.2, 9.83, 11.1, 10.6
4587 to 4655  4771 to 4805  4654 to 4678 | 0.2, 10.3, 10.4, 10.9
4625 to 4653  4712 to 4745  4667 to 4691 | 0.5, 10.2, 10.2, 10.5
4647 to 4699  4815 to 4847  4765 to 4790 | -0.2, 10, 10.6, 10.7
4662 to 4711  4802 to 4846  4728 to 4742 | -0.1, 9.9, 10.3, 10.8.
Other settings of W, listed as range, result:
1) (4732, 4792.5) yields 10.7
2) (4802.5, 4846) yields 10.8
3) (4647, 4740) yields 10.1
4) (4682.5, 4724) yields 9.91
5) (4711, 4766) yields 10.7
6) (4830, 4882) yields 10.4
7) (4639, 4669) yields 10.2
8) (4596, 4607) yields 10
